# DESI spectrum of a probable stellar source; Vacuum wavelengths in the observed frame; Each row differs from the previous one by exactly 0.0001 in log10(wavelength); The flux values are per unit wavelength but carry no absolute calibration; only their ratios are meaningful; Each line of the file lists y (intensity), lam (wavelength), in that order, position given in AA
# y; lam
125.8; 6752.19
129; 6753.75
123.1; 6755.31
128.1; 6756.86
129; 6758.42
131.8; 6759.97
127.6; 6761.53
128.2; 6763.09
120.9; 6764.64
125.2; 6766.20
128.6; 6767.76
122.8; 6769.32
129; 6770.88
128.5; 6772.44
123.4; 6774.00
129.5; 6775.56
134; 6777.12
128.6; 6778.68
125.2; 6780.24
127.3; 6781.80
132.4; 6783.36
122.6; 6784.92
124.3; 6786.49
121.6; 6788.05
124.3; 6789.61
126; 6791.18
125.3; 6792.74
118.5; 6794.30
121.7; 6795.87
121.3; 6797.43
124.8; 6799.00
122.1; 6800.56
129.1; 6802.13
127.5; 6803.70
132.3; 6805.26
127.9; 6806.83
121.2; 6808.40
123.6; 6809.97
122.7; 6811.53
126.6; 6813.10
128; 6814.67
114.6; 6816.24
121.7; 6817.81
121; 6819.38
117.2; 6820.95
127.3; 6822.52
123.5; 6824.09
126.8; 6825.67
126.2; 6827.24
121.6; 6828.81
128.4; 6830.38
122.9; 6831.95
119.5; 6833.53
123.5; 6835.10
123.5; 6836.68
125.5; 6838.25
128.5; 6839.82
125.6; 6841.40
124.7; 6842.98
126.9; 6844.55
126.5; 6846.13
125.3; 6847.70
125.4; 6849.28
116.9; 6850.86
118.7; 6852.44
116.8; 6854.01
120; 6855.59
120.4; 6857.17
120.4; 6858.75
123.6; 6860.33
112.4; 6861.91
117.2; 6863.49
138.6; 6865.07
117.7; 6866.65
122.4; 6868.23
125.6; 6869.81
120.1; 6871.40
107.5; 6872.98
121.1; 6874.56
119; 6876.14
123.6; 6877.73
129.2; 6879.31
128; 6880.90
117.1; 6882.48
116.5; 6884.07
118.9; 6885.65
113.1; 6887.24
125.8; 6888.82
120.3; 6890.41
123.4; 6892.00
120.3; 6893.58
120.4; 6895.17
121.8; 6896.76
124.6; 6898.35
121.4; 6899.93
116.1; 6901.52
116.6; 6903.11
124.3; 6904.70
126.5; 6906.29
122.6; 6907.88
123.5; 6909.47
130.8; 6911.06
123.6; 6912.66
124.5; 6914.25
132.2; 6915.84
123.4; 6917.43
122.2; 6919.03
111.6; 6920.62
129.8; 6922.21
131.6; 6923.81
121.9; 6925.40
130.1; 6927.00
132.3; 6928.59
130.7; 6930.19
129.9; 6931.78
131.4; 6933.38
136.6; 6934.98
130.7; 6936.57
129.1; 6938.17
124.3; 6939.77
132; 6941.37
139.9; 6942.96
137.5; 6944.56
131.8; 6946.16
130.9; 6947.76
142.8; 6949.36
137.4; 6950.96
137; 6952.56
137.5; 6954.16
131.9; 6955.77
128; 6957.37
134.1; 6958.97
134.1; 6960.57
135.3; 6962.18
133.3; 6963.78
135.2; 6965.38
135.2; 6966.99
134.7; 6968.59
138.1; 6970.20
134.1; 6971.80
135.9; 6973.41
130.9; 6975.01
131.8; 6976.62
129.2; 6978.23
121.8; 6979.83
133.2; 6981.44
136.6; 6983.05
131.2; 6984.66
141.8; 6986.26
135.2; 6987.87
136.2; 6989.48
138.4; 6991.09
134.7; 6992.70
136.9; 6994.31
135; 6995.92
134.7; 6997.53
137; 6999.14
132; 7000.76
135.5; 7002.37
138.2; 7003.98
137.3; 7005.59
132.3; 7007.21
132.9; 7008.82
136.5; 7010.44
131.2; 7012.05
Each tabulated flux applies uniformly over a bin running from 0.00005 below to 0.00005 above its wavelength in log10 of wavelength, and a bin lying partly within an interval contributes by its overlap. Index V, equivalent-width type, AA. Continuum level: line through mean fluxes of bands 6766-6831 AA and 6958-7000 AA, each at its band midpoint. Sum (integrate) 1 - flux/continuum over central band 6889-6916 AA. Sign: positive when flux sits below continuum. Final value 1.5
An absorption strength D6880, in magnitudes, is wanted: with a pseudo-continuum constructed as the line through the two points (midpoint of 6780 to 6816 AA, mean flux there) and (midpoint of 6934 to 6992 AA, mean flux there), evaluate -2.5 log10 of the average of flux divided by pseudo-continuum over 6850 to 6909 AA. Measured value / 0.07 mag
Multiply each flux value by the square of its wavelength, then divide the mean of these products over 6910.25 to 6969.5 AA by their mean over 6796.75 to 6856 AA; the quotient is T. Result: 1.1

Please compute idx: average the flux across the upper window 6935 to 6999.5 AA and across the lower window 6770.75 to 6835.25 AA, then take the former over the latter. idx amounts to 1.1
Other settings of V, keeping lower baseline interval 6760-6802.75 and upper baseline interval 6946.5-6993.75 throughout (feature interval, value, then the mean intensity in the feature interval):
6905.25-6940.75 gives 1.33 AA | 127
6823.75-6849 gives 0.65 AA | 125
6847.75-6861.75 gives 0.96 AA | 120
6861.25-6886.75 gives 1.78 AA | 121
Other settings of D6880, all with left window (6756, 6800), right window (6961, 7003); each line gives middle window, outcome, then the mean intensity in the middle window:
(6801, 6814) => 0.01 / 126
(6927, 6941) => 0.01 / 131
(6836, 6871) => 0.05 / 123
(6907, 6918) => 0.05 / 126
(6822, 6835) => 0.03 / 124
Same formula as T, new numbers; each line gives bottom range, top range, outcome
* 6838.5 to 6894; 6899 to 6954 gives 1.08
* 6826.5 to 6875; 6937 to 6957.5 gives 1.13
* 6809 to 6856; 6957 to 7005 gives 1.14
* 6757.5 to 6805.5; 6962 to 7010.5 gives 1.13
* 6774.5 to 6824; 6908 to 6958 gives 1.08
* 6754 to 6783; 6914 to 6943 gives 1.06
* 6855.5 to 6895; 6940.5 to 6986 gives 1.14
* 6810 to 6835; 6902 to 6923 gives 1.03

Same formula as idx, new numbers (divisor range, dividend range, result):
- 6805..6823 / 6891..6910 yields 0.99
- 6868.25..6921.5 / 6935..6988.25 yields 1.10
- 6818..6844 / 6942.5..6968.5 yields 1.09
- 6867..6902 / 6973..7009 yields 1.11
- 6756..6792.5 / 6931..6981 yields 1.05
